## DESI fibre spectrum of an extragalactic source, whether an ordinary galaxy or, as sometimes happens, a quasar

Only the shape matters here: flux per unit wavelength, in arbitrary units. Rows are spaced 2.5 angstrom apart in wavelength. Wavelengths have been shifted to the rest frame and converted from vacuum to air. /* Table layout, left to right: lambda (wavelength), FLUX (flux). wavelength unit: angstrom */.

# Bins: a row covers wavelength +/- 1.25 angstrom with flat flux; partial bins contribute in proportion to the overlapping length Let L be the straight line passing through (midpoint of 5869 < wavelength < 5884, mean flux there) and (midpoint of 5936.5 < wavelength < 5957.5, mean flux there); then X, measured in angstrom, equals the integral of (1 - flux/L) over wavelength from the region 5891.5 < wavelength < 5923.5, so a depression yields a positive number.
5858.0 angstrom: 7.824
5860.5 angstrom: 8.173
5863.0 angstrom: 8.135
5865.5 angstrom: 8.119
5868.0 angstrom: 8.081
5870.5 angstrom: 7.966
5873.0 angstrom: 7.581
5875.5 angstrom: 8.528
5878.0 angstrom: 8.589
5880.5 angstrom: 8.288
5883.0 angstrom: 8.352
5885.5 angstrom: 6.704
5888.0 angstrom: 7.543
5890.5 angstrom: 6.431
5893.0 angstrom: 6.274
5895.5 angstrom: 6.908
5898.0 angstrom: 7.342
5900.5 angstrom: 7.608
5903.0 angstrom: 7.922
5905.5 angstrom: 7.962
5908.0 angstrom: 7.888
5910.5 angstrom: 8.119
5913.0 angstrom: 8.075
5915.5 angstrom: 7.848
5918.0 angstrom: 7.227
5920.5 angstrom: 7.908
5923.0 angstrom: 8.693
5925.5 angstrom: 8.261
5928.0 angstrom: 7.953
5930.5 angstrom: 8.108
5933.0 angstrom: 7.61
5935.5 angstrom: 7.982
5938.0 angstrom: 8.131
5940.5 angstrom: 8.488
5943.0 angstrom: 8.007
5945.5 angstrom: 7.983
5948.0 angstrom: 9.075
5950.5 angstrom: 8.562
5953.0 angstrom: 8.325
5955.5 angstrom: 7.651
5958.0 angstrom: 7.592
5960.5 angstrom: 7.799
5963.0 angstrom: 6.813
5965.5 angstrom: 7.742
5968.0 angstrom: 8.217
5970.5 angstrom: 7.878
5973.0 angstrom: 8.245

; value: 2.3 angstrom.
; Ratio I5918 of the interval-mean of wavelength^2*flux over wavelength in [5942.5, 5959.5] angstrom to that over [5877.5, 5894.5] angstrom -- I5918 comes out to 1.1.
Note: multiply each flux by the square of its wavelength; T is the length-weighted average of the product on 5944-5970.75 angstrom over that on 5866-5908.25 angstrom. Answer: 1.07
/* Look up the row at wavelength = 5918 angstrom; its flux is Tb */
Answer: 7.227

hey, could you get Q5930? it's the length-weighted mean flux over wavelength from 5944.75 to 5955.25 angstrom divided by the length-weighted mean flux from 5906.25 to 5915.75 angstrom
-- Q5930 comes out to 1.05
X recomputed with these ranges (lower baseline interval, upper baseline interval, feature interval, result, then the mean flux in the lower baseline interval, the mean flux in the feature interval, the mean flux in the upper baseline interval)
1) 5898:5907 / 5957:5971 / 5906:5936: -0.9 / 7.76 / 7.97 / 7.66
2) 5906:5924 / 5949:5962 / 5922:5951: -0.9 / 7.96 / 8.23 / 7.98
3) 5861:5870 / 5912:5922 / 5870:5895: 1.3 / 8.1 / 7.59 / 7.78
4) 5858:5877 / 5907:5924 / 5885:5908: 2.2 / 8.07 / 7.24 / 7.96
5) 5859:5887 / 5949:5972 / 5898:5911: 0.2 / 8.04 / 7.83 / 7.86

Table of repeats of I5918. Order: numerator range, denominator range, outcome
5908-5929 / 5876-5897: 1.09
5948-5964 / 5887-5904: 1.13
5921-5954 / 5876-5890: 1.07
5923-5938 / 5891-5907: 1.11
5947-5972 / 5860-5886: 1.01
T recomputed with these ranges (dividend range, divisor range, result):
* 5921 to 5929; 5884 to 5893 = 1.22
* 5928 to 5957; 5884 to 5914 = 1.12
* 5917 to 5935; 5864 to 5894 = 1.05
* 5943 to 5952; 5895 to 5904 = 1.15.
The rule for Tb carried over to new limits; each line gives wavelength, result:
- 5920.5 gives 7.908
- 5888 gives 7.543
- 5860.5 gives 8.173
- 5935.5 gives 7.982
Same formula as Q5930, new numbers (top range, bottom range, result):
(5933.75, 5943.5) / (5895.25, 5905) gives 1.08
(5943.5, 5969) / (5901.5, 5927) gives 1.00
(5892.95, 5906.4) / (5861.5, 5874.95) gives 0.93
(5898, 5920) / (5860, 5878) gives 0.96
